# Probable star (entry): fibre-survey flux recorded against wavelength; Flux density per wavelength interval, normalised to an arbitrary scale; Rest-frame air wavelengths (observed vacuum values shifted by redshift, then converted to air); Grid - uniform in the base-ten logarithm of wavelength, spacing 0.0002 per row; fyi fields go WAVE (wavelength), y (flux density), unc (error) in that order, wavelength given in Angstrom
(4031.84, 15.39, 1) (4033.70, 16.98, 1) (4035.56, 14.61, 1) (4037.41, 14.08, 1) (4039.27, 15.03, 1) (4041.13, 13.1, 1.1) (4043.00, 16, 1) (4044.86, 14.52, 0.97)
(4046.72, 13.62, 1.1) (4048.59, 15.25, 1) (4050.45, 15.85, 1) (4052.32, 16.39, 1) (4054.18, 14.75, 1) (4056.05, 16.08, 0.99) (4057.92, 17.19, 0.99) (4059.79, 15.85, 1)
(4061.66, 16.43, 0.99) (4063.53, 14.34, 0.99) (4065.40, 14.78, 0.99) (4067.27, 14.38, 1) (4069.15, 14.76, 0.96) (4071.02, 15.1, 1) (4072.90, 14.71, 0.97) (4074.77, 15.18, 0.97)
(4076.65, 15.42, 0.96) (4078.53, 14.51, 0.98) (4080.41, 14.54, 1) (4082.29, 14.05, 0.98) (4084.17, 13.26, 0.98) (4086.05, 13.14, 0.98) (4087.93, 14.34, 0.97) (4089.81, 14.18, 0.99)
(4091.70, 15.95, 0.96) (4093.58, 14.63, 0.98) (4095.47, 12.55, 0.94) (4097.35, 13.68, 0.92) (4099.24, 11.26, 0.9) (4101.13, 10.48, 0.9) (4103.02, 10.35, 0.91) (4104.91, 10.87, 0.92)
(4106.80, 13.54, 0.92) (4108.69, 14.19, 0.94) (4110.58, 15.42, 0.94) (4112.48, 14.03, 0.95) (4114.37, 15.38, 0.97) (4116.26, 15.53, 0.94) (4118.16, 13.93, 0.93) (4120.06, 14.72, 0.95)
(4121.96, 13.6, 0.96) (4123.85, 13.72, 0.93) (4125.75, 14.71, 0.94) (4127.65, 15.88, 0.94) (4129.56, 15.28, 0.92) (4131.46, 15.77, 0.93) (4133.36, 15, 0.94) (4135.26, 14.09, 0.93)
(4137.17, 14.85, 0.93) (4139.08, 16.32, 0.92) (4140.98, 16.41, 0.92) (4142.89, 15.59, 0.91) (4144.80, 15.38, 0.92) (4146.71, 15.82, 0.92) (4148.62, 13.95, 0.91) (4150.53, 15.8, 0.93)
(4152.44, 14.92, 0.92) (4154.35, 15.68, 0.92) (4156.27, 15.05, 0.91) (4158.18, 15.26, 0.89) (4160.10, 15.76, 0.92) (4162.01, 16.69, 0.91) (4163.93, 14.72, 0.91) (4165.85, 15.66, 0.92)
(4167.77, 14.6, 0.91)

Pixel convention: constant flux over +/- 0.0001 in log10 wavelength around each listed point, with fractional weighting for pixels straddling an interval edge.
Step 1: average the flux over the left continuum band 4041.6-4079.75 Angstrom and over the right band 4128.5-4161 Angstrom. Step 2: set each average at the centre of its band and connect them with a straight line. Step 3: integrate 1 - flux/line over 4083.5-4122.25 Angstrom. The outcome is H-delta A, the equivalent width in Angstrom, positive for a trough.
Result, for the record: 4.3 Angstrom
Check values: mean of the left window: 15.2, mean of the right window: 15.3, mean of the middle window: 13.6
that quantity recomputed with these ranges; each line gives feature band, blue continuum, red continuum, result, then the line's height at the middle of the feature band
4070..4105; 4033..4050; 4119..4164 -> 3.1 Angstrom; 15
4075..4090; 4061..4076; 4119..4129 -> 0.6 Angstrom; 14.8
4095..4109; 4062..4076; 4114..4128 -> 2.6 Angstrom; 14.7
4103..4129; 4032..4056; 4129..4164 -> 2.0 Angstrom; 15.3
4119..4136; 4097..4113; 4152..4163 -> -1.1 Angstrom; 13.9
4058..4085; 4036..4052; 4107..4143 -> -0.2 Angstrom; 14.8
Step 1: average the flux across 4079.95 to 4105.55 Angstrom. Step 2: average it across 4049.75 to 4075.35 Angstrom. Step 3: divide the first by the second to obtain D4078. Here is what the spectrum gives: 0.8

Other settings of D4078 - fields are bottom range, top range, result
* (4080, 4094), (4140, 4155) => 1.08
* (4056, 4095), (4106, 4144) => 1.00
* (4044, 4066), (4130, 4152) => 0.99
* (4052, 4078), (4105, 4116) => 0.93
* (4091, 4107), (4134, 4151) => 1.23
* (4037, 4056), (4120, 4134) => 0.99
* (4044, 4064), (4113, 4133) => 0.96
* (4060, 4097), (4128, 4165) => 1.06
